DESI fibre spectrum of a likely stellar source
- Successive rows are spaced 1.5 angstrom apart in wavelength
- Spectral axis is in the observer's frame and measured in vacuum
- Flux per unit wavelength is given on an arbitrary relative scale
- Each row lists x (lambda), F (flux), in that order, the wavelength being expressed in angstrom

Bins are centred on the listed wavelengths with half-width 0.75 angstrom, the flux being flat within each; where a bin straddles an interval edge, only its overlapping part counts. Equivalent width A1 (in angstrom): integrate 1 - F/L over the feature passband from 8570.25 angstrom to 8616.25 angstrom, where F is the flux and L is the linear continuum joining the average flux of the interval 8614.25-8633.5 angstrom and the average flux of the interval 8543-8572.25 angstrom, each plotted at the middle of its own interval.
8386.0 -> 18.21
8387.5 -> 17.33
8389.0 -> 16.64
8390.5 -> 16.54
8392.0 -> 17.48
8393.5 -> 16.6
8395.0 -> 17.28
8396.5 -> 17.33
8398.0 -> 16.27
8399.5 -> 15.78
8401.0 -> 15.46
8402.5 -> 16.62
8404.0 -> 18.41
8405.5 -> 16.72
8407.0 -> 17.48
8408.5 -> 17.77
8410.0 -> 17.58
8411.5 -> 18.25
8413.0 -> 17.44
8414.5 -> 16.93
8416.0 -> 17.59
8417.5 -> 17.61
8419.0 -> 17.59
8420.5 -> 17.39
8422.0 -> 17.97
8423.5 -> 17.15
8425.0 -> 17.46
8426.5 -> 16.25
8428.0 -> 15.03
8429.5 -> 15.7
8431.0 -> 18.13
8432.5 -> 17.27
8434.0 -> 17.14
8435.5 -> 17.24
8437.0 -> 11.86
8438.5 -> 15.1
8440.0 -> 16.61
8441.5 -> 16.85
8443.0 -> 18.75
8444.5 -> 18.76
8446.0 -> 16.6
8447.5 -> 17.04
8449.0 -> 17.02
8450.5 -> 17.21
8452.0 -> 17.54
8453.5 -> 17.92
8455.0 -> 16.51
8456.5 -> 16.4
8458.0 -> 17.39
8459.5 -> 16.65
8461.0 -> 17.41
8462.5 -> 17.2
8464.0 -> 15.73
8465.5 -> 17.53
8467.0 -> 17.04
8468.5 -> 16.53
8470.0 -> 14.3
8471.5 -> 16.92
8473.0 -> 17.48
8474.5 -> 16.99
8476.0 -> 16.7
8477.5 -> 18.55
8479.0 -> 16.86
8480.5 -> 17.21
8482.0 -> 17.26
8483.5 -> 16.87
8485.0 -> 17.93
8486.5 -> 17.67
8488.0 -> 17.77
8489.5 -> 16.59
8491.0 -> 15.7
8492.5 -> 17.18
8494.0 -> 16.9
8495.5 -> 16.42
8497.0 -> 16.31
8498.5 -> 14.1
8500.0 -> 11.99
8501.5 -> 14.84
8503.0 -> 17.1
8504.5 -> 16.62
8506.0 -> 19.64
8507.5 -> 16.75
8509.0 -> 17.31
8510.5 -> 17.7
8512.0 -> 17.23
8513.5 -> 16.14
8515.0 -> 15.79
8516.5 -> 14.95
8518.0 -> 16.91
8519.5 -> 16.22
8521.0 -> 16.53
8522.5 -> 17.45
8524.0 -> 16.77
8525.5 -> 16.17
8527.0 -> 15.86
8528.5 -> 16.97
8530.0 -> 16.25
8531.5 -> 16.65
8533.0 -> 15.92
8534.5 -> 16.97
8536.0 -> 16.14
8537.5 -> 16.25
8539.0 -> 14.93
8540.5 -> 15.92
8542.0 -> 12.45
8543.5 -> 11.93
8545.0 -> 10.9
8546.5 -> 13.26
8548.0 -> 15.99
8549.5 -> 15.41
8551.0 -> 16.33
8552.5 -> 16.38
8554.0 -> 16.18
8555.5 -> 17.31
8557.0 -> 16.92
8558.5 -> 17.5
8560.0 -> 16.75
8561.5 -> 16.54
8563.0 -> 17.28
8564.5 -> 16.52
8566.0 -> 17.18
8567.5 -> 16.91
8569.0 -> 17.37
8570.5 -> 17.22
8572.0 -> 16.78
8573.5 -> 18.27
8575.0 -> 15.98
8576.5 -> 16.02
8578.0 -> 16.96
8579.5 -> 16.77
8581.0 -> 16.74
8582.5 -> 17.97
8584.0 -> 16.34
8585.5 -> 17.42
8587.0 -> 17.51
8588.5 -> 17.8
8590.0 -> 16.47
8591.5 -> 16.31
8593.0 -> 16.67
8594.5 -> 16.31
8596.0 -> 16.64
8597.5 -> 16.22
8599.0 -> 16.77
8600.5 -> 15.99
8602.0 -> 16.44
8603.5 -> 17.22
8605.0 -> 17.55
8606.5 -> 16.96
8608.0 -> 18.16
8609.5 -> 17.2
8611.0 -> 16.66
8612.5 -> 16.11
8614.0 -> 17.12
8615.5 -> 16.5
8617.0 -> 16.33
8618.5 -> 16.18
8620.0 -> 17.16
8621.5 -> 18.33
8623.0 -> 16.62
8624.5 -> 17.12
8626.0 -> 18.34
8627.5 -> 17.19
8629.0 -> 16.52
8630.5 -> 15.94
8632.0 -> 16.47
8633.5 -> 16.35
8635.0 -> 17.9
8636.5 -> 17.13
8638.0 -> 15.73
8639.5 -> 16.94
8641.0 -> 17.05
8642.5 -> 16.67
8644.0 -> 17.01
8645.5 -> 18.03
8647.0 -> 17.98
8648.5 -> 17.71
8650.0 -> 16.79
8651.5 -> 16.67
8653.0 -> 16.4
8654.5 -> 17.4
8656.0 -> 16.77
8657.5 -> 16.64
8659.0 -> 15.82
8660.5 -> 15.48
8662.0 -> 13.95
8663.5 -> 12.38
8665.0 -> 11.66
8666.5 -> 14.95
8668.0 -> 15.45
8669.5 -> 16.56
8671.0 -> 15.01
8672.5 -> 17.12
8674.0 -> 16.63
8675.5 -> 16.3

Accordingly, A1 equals -1.0 angstrom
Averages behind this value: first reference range 16.1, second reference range 16.9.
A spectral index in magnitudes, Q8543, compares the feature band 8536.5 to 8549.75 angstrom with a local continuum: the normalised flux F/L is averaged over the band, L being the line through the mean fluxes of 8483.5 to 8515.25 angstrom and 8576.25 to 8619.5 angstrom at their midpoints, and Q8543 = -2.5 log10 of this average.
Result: 0.182 mag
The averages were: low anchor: 16.6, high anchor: 16.8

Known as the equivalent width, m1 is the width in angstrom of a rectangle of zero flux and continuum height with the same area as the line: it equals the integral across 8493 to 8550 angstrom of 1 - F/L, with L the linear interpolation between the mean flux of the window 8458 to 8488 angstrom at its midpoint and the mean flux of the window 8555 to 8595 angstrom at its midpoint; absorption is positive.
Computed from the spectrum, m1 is 3.9 angstrom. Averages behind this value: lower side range 17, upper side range 17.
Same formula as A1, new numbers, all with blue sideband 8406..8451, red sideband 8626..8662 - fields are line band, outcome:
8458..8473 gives 0.27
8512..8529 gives 0.55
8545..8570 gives 0.81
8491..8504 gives 1.01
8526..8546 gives 2.07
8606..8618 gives -0.03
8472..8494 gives -0.29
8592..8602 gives 0.24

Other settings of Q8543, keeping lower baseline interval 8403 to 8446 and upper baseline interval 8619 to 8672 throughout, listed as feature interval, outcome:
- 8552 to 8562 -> -0.01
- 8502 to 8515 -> -0.02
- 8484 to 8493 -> -0.02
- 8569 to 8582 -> -0.02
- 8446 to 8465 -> 0.00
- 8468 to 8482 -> 0.00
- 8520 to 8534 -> 0.02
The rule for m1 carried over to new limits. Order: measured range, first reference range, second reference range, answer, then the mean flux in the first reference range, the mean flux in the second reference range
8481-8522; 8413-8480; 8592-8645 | 0.8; 16.9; 16.8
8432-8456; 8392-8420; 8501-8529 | 0.2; 17.2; 16.7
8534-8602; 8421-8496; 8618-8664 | 2.0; 16.9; 16.7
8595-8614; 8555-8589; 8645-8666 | -0.3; 17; 15.9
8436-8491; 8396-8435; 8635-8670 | 0.0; 17.1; 16.2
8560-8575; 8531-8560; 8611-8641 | -1.1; 15.5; 16.8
